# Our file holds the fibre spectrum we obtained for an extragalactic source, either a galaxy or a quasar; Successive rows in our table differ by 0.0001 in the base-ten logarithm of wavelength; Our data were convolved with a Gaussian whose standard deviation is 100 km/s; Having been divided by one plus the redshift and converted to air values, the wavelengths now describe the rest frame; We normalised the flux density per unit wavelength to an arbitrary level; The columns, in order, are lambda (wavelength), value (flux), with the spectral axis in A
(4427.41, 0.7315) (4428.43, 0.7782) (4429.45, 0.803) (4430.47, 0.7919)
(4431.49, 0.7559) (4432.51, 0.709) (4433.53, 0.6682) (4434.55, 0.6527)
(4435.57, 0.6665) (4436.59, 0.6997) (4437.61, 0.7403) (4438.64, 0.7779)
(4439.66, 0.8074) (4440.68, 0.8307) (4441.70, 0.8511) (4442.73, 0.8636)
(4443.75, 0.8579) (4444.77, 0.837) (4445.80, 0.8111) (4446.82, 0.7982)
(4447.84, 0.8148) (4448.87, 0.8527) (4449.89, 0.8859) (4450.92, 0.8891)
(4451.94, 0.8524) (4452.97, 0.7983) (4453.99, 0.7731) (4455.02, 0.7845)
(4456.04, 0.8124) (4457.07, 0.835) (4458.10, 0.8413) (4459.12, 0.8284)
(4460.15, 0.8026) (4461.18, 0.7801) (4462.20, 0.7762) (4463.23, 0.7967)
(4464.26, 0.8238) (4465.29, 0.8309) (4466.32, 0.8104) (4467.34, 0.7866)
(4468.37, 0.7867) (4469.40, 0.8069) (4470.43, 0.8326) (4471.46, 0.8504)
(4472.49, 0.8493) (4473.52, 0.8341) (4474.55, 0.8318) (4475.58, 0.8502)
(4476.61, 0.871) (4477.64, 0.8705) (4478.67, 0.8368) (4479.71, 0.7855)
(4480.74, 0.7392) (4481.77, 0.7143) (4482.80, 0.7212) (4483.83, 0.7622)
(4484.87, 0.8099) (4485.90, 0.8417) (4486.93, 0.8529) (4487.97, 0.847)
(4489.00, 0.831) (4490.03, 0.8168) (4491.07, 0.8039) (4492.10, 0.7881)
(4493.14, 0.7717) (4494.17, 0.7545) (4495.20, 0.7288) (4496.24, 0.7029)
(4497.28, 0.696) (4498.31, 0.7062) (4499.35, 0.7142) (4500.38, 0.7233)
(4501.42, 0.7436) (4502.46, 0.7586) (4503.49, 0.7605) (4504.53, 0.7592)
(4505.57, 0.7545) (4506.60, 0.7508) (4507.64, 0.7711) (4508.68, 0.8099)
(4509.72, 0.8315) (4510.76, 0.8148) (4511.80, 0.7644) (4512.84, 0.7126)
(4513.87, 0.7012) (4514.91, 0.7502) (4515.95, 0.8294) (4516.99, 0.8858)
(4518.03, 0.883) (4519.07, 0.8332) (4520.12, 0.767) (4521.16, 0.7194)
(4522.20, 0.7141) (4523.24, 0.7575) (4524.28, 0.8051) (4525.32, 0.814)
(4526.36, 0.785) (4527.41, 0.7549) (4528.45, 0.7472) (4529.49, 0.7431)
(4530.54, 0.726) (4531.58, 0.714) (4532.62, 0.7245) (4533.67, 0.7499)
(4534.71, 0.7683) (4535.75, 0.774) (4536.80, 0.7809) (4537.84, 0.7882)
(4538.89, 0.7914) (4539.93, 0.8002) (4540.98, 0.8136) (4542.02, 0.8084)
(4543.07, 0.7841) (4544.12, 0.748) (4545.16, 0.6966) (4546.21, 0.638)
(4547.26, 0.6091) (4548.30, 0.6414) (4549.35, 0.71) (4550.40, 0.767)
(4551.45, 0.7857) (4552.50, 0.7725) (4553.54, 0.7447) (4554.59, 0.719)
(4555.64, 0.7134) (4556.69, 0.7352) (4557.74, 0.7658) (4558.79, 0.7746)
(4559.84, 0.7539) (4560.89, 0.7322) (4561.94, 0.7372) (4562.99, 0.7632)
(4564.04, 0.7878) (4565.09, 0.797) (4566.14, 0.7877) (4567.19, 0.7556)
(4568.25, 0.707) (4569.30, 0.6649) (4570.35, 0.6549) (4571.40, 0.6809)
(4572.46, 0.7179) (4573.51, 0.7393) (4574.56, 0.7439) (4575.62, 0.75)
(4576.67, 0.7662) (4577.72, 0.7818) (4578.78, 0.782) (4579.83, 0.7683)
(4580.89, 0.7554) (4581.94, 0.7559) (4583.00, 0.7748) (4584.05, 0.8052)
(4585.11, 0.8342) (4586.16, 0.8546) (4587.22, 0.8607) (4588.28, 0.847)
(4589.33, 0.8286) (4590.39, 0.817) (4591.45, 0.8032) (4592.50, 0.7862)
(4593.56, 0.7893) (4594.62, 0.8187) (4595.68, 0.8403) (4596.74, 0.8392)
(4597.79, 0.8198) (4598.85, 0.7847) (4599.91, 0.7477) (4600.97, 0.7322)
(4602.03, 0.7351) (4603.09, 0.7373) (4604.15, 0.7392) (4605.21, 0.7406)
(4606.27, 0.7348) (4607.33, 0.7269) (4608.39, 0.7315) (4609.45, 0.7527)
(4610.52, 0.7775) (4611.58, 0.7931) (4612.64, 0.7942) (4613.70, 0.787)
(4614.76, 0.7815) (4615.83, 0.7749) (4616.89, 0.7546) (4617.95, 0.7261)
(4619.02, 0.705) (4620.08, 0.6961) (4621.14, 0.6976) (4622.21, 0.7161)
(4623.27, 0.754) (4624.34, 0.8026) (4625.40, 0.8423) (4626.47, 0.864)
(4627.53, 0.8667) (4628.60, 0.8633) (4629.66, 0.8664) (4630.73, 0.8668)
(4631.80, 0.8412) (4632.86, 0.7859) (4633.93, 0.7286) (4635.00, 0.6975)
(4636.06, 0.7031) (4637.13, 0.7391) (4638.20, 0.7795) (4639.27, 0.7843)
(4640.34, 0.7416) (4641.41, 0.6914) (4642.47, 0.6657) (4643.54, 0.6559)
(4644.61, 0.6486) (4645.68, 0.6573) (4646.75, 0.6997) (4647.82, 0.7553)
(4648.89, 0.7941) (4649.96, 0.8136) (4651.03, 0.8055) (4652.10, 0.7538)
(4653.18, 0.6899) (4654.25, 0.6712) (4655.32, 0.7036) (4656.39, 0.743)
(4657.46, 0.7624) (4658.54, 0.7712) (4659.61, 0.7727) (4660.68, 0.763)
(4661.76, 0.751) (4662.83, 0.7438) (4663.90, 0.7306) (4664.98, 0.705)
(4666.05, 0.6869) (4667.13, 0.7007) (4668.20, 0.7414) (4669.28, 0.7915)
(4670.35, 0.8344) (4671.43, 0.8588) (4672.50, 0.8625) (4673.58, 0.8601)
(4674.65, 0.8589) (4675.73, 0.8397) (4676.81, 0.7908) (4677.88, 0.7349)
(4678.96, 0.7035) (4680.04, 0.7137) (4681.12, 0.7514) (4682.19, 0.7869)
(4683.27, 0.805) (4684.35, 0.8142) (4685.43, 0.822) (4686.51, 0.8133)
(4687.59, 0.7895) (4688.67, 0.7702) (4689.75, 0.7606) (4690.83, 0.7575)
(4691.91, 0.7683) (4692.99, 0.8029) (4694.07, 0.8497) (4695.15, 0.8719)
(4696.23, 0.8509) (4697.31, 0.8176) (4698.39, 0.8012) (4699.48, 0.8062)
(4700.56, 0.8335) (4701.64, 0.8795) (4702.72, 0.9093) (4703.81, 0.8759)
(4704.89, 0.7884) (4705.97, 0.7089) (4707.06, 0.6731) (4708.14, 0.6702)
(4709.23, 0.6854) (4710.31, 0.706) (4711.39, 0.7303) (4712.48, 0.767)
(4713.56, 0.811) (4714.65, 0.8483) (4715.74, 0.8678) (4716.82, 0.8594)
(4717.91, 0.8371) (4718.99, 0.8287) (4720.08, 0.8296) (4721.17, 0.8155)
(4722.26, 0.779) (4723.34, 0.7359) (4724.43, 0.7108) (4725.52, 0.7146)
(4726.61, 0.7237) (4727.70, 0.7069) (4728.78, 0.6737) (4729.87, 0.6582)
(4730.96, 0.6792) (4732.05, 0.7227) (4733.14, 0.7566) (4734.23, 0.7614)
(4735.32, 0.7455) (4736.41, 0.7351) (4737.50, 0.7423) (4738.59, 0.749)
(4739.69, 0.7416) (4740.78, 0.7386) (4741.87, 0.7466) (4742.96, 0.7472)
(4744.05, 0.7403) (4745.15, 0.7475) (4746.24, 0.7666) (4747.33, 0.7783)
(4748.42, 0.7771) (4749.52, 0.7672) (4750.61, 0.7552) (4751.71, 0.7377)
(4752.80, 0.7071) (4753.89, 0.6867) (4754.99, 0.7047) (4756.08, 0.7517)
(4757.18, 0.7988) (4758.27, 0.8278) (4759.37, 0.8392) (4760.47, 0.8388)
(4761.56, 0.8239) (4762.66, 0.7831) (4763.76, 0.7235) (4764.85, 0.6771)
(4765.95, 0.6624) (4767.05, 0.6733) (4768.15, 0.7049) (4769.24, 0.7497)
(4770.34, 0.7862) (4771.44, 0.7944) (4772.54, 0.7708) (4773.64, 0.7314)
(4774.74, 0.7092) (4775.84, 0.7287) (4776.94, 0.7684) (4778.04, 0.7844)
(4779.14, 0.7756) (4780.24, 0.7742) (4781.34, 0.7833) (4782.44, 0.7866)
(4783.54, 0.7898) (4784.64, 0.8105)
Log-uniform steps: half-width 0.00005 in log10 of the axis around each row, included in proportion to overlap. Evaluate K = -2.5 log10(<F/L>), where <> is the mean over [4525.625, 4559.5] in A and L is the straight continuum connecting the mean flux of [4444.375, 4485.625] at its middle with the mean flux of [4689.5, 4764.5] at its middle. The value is 0.08 mag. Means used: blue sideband 0.814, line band 0.746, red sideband 0.77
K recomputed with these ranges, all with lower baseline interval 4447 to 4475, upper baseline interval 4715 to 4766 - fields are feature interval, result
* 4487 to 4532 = 0.055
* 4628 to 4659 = 0.045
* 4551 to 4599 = 0.031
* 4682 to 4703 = -0.065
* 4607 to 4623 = 0.053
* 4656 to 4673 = 0.015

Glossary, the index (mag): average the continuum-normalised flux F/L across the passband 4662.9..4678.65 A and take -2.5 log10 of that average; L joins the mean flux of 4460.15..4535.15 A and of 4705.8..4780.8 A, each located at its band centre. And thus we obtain -0.032 mag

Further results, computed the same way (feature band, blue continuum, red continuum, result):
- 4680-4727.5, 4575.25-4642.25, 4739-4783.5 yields -0.036 mag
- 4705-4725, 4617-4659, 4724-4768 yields -0.038 mag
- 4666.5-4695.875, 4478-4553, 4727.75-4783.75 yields -0.058 mag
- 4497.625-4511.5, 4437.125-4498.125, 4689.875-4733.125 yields 0.060 mag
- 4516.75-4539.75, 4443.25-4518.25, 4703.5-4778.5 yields 0.024 mag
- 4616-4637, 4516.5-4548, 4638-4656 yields -0.067 mag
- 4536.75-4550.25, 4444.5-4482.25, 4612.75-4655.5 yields 0.071 mag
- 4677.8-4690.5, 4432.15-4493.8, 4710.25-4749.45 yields -0.009 mag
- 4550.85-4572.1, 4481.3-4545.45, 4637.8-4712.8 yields 0.041 mag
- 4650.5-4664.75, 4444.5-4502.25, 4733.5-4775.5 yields 0.037 mag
